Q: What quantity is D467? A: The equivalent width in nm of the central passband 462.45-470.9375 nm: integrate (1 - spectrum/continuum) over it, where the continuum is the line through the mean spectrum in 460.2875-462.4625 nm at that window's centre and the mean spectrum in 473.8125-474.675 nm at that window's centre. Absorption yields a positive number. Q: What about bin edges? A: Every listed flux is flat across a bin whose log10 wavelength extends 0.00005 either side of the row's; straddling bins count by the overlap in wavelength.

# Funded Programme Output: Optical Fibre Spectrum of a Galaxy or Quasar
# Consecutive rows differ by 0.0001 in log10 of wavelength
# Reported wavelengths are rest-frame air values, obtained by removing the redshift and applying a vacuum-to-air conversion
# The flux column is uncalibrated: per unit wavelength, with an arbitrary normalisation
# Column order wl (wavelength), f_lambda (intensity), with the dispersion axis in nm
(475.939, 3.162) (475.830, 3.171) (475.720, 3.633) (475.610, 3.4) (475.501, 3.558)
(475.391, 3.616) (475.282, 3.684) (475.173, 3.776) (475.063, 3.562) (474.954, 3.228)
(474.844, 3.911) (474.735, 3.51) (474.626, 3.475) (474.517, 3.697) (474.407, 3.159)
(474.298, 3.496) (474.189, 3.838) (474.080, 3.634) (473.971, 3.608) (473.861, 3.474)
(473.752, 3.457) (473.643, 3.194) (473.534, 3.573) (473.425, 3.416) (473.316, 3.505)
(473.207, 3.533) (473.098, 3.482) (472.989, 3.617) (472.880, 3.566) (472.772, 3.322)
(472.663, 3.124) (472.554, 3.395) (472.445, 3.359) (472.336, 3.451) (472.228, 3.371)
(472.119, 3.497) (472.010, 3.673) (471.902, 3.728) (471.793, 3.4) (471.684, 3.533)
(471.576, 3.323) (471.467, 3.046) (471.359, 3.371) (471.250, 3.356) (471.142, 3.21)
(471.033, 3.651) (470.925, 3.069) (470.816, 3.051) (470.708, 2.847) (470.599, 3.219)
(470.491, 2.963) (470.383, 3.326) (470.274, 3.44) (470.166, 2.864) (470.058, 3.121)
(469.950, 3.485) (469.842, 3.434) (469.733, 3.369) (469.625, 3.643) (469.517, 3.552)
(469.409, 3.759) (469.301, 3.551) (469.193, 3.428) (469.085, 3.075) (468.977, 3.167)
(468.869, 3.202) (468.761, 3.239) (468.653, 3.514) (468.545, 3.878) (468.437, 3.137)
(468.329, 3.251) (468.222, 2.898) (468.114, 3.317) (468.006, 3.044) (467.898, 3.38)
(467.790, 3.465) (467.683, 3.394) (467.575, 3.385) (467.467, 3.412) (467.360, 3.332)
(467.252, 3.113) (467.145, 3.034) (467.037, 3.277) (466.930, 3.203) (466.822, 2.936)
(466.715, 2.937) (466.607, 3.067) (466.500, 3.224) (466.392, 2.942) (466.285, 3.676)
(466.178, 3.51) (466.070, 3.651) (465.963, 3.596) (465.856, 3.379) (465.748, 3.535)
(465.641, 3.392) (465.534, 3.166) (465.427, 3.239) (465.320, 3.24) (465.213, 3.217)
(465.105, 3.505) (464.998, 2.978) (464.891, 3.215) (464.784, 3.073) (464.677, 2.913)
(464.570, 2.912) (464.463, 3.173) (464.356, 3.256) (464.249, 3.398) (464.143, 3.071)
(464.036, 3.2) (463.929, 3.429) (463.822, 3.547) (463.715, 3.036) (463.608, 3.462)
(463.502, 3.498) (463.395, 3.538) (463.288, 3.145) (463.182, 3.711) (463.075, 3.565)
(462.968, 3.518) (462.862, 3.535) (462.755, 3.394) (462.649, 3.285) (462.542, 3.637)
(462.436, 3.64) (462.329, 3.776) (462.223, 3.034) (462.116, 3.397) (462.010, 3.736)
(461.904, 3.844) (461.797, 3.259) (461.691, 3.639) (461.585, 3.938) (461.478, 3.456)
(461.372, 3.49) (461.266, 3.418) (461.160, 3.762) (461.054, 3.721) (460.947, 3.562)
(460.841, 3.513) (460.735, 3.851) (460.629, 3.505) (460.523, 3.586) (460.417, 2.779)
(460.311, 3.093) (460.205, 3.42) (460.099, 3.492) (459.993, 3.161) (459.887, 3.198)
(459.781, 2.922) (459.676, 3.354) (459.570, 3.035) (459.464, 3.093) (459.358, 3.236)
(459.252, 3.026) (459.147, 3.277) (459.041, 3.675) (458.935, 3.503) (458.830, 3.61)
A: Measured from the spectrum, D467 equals 0.56 nm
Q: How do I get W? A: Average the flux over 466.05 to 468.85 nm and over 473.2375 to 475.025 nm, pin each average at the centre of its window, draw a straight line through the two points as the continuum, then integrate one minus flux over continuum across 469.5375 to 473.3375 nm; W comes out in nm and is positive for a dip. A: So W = 0.07 nm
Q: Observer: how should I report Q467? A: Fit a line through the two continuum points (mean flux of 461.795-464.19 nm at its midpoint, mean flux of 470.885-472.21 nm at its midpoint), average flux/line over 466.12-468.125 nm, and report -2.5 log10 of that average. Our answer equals 0.06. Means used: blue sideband 3.45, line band 3.24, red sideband 3.41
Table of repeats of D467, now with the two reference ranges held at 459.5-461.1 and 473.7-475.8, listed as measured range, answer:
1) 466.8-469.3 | 0.13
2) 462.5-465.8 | 0.08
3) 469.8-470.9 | 0.10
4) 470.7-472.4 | 0.07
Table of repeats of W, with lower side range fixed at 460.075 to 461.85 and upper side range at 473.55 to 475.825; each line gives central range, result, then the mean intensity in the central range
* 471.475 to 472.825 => 0.04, 3.42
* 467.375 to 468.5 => 0.08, 3.28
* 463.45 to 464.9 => 0.12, 3.23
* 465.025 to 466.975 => 0.12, 3.3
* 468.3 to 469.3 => 0.05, 3.33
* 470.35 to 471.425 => 0.10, 3.2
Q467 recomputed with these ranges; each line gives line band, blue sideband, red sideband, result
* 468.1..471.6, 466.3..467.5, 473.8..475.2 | 0.00 mag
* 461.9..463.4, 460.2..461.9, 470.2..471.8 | -0.01 mag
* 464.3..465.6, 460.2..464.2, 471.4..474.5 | 0.10 mag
